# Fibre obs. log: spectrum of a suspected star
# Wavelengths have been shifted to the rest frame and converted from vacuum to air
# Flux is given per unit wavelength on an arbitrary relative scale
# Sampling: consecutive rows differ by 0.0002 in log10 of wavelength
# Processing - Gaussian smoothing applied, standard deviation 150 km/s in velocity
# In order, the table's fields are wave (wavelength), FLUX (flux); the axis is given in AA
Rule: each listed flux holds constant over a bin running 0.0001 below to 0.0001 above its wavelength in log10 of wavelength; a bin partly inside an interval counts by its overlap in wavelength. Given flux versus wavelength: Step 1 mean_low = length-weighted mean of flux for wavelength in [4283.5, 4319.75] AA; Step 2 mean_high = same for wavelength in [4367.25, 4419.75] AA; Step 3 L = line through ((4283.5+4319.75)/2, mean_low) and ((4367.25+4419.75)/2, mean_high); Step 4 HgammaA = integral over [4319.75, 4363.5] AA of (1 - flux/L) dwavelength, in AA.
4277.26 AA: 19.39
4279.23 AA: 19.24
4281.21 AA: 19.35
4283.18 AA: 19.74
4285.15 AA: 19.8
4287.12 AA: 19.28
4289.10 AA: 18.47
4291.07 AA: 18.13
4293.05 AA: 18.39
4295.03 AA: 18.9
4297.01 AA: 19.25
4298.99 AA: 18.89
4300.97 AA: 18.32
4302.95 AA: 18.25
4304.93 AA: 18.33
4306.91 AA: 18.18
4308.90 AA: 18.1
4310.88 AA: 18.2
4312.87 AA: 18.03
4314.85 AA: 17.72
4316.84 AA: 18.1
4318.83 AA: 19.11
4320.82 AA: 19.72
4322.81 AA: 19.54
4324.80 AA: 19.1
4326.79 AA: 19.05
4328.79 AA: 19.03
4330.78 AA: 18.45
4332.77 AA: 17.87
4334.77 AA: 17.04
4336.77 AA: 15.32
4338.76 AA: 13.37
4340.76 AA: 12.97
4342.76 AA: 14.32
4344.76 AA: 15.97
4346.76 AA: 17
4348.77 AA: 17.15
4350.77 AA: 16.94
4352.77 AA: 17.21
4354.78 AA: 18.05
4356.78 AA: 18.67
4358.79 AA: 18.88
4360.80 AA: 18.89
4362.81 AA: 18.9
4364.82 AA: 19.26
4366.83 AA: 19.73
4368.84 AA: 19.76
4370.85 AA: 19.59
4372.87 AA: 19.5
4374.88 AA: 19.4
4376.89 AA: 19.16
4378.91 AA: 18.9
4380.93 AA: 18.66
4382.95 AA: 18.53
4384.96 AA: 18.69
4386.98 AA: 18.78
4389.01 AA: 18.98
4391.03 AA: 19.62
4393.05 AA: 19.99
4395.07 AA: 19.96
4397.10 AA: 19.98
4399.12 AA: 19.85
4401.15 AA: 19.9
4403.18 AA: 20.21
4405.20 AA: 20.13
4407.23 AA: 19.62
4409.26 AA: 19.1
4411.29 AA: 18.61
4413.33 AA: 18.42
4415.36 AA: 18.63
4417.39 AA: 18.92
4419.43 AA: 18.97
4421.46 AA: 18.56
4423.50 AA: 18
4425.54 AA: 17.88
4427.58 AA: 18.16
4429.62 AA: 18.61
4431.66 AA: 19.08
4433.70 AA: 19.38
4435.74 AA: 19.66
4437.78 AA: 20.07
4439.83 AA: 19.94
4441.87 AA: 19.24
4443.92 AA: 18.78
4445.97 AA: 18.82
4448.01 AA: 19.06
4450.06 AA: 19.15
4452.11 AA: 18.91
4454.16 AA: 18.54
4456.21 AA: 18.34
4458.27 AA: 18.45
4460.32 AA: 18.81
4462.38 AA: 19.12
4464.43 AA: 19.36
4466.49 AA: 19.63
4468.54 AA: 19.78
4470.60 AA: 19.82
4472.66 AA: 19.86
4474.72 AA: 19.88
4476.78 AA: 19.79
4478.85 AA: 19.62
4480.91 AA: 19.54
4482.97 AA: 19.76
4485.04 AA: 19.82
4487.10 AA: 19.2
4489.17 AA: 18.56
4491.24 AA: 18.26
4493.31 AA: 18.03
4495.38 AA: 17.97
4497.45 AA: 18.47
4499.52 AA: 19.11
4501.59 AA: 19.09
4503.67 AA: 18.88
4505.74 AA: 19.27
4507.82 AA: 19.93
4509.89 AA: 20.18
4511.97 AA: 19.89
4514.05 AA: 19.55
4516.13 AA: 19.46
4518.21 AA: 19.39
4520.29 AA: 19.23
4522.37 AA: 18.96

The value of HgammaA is 3.4 AA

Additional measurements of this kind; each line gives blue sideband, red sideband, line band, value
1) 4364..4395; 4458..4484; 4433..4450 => 0.1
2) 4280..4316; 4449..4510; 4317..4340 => 1.0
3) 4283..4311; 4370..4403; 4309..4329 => 0.1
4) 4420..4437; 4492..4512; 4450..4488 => -0.9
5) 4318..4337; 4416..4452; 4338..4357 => 2.6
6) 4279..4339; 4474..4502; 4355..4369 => -0.3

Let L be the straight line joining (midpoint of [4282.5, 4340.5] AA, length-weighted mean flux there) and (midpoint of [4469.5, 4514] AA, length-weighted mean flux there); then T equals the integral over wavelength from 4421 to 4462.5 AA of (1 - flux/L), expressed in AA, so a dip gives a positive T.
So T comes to 0.3 AA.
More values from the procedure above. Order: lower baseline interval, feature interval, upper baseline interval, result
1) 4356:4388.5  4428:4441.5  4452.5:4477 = -0.13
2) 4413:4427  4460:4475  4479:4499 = -0.63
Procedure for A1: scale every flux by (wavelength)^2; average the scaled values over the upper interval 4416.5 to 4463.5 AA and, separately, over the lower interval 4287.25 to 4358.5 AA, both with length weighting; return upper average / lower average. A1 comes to 1.1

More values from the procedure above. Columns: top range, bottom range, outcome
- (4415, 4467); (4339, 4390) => 1.08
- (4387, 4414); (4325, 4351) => 1.21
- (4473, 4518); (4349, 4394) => 1.08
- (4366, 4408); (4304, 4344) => 1.14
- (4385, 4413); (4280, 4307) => 1.09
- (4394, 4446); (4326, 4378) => 1.11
